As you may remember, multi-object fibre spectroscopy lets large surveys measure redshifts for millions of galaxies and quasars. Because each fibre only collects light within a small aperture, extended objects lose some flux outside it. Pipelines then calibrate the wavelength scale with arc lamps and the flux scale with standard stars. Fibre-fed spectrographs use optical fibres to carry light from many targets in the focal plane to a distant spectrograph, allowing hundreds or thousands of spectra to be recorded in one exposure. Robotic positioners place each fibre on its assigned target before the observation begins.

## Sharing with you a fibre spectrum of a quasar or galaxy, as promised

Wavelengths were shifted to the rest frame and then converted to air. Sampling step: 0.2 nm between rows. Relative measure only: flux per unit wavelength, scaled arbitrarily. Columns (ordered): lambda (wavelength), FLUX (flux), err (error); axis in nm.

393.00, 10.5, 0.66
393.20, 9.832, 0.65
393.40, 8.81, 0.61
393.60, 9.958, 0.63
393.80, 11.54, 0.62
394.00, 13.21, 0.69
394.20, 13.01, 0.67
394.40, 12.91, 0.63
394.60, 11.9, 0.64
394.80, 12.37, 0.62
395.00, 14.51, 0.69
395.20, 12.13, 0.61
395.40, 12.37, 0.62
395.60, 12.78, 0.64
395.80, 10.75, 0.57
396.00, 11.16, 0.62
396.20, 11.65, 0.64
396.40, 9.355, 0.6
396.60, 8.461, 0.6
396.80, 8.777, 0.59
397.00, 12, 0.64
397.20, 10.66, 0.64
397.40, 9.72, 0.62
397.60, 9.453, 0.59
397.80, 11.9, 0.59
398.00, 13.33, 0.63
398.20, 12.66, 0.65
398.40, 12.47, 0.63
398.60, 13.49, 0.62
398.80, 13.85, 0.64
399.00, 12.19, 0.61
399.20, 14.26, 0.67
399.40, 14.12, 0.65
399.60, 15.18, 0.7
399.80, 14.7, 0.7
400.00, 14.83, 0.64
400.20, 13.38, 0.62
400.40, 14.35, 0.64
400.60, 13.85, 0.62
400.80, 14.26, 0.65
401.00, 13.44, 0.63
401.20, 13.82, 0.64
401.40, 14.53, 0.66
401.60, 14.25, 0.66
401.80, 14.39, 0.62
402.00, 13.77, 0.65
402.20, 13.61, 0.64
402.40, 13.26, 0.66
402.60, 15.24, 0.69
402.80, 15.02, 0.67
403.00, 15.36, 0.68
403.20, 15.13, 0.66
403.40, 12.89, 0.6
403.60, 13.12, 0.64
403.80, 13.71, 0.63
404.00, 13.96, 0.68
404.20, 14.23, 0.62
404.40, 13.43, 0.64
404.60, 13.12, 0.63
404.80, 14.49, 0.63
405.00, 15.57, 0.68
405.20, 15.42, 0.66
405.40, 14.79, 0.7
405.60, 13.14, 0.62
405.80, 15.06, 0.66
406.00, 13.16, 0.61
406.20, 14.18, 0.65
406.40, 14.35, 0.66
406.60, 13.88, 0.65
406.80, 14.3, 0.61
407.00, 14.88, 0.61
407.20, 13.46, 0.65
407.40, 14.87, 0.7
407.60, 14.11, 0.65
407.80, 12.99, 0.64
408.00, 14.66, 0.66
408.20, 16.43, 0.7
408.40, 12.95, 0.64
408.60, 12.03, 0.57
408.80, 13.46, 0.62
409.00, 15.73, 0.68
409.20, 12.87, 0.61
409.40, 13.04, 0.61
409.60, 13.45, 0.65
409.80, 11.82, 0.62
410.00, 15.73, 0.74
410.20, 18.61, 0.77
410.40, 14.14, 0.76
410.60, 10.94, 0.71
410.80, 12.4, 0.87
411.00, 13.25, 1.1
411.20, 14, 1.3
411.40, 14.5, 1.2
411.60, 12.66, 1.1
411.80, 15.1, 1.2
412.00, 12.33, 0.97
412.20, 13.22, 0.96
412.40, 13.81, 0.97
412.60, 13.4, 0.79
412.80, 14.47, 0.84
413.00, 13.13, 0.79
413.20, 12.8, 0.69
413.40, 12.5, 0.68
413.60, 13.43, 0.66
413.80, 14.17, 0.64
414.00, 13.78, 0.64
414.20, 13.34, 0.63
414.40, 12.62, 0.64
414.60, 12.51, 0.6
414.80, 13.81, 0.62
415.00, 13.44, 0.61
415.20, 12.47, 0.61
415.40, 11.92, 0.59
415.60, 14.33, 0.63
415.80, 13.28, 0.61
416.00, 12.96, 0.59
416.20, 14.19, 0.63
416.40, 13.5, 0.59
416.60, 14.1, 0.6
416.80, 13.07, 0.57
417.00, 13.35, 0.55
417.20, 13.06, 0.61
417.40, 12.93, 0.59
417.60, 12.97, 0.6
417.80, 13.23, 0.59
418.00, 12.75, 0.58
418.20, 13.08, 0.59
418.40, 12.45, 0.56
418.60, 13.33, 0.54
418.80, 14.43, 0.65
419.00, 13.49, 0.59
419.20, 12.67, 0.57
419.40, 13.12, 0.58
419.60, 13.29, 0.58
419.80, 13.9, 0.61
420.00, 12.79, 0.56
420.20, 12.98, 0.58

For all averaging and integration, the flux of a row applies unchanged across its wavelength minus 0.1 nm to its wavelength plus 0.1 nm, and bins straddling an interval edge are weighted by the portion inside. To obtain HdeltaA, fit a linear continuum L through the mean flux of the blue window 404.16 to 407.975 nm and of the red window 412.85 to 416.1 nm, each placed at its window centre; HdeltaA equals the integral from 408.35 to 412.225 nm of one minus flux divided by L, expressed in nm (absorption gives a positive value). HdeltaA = 0.01 nm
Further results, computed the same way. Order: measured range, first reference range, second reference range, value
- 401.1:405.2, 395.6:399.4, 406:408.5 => -0.34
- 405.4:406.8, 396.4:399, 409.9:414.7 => -0.15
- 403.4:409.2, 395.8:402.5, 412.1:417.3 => -0.48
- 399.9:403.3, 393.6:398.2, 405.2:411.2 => -0.43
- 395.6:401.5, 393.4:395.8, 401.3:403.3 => 0.39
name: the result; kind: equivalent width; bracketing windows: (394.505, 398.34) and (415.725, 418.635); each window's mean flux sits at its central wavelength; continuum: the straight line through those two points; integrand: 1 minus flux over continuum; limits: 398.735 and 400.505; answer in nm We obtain -0.37 nm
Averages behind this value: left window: 11.4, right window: 13.2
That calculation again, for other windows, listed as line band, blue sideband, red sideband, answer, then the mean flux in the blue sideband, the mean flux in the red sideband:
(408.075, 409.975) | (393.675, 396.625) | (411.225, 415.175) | -0.08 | 11.9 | 13.4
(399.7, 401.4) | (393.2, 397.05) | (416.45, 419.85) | -0.33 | 11.4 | 13.2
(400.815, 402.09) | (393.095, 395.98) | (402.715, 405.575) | -0.04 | 11.8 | 14.3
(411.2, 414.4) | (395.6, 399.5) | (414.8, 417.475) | -0.12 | 11.6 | 13.3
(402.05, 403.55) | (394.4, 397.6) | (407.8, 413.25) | -0.23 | 11.2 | 13.7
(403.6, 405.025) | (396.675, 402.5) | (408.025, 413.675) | -0.06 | 13.1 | 13.7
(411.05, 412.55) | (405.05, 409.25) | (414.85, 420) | 0.01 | 14.2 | 13.2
